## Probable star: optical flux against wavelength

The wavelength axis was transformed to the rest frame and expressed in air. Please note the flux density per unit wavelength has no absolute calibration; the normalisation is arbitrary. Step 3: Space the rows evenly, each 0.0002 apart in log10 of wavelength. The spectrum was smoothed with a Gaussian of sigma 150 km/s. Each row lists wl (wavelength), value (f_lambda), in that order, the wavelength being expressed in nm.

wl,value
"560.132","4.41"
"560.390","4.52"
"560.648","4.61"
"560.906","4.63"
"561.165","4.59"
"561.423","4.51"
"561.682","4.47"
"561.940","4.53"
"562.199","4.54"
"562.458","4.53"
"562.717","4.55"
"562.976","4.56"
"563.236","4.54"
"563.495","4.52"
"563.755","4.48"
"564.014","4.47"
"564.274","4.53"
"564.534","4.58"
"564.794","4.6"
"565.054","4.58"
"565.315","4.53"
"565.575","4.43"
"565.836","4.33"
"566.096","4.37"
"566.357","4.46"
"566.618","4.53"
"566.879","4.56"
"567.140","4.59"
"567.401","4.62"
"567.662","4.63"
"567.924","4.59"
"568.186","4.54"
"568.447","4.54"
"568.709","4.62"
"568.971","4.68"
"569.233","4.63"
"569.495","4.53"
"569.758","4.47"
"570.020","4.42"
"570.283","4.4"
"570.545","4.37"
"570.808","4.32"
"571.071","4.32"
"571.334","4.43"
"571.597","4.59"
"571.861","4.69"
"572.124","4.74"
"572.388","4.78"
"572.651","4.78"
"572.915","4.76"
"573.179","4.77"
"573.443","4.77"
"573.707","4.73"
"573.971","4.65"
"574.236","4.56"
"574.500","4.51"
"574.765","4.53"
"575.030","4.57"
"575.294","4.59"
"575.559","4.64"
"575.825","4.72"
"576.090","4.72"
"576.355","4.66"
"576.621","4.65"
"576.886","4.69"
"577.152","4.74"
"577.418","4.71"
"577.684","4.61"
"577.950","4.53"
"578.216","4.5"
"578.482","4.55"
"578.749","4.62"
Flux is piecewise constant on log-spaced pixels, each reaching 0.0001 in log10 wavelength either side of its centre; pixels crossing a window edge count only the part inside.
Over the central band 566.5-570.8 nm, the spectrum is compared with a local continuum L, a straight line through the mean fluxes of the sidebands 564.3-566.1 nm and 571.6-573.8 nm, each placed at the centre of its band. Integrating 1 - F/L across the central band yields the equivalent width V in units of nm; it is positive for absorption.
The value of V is 0.07 nm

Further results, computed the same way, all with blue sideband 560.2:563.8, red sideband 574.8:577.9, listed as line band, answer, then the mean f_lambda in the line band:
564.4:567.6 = 0.04 nm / 4.52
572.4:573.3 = -0.03 nm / 4.77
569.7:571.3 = 0.08 nm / 4.38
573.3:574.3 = -0.01 nm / 4.69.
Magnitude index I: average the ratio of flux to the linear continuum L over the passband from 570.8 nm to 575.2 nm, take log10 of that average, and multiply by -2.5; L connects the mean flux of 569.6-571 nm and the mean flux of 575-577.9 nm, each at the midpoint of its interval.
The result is -0.03 mag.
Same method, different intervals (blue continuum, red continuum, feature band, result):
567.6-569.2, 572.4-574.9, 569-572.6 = 0.026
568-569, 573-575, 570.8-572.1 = 0.026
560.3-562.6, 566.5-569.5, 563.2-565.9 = 0.014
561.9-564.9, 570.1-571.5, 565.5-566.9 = 0.009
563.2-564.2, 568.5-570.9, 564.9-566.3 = 0.012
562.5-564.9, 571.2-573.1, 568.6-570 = 0.014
